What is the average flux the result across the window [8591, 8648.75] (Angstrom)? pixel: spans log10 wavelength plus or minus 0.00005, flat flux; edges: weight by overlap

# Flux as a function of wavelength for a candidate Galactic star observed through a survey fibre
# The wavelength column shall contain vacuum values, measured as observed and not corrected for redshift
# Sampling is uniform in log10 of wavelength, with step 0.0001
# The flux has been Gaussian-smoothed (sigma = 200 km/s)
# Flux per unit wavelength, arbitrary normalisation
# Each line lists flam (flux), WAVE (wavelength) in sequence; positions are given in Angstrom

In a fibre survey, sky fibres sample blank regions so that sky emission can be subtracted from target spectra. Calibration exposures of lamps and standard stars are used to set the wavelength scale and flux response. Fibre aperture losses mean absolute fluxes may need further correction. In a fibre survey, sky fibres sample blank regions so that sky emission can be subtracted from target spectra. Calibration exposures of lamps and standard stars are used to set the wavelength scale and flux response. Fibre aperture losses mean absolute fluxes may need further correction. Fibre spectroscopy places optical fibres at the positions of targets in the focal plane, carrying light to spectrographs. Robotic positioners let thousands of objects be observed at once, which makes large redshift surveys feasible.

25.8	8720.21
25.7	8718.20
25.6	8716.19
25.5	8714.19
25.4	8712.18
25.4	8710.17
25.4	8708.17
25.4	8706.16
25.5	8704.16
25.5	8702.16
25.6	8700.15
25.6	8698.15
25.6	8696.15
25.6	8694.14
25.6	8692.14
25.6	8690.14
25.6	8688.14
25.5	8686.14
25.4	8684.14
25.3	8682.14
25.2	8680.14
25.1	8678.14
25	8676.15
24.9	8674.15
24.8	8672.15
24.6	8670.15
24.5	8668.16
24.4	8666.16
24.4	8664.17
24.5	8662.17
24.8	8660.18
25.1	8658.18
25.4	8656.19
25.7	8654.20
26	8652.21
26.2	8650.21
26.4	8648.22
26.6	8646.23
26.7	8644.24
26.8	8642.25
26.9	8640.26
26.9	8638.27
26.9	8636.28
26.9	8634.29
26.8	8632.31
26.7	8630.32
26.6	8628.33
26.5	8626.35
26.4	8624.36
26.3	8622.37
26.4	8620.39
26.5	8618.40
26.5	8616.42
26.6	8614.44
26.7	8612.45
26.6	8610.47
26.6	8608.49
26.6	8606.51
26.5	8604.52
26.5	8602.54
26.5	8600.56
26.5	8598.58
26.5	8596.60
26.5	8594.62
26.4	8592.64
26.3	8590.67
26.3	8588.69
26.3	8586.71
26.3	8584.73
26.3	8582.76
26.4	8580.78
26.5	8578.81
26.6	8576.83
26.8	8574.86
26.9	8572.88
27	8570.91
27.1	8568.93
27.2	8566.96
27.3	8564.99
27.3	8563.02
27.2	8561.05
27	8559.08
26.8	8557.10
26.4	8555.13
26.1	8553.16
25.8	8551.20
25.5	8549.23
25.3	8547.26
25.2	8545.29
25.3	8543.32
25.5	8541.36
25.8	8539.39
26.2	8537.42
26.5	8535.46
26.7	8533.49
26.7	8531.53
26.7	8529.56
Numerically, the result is 26.6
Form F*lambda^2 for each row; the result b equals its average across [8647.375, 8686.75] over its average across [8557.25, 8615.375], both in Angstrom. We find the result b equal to 0.96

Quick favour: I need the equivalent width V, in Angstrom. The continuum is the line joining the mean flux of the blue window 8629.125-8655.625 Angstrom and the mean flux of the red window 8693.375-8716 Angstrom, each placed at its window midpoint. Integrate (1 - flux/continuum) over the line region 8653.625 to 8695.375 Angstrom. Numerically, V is 1.47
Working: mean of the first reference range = 26.6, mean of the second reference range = 25.5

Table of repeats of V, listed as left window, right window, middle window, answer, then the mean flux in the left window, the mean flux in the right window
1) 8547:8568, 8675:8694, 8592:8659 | -1.4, 26.6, 25.4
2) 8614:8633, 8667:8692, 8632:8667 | -0.1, 26.5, 25.1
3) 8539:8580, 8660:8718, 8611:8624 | -0.3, 26.4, 25.2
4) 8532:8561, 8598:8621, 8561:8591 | -0.5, 26.1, 26.5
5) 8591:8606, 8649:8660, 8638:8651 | -0.4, 26.5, 25.6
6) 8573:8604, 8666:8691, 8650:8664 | 0.1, 26.5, 25.1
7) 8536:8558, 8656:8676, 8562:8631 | -3.4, 25.8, 24.7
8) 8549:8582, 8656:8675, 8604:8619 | -0.5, 26.7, 24.7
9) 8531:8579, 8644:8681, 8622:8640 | -0.8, 26.4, 25.3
